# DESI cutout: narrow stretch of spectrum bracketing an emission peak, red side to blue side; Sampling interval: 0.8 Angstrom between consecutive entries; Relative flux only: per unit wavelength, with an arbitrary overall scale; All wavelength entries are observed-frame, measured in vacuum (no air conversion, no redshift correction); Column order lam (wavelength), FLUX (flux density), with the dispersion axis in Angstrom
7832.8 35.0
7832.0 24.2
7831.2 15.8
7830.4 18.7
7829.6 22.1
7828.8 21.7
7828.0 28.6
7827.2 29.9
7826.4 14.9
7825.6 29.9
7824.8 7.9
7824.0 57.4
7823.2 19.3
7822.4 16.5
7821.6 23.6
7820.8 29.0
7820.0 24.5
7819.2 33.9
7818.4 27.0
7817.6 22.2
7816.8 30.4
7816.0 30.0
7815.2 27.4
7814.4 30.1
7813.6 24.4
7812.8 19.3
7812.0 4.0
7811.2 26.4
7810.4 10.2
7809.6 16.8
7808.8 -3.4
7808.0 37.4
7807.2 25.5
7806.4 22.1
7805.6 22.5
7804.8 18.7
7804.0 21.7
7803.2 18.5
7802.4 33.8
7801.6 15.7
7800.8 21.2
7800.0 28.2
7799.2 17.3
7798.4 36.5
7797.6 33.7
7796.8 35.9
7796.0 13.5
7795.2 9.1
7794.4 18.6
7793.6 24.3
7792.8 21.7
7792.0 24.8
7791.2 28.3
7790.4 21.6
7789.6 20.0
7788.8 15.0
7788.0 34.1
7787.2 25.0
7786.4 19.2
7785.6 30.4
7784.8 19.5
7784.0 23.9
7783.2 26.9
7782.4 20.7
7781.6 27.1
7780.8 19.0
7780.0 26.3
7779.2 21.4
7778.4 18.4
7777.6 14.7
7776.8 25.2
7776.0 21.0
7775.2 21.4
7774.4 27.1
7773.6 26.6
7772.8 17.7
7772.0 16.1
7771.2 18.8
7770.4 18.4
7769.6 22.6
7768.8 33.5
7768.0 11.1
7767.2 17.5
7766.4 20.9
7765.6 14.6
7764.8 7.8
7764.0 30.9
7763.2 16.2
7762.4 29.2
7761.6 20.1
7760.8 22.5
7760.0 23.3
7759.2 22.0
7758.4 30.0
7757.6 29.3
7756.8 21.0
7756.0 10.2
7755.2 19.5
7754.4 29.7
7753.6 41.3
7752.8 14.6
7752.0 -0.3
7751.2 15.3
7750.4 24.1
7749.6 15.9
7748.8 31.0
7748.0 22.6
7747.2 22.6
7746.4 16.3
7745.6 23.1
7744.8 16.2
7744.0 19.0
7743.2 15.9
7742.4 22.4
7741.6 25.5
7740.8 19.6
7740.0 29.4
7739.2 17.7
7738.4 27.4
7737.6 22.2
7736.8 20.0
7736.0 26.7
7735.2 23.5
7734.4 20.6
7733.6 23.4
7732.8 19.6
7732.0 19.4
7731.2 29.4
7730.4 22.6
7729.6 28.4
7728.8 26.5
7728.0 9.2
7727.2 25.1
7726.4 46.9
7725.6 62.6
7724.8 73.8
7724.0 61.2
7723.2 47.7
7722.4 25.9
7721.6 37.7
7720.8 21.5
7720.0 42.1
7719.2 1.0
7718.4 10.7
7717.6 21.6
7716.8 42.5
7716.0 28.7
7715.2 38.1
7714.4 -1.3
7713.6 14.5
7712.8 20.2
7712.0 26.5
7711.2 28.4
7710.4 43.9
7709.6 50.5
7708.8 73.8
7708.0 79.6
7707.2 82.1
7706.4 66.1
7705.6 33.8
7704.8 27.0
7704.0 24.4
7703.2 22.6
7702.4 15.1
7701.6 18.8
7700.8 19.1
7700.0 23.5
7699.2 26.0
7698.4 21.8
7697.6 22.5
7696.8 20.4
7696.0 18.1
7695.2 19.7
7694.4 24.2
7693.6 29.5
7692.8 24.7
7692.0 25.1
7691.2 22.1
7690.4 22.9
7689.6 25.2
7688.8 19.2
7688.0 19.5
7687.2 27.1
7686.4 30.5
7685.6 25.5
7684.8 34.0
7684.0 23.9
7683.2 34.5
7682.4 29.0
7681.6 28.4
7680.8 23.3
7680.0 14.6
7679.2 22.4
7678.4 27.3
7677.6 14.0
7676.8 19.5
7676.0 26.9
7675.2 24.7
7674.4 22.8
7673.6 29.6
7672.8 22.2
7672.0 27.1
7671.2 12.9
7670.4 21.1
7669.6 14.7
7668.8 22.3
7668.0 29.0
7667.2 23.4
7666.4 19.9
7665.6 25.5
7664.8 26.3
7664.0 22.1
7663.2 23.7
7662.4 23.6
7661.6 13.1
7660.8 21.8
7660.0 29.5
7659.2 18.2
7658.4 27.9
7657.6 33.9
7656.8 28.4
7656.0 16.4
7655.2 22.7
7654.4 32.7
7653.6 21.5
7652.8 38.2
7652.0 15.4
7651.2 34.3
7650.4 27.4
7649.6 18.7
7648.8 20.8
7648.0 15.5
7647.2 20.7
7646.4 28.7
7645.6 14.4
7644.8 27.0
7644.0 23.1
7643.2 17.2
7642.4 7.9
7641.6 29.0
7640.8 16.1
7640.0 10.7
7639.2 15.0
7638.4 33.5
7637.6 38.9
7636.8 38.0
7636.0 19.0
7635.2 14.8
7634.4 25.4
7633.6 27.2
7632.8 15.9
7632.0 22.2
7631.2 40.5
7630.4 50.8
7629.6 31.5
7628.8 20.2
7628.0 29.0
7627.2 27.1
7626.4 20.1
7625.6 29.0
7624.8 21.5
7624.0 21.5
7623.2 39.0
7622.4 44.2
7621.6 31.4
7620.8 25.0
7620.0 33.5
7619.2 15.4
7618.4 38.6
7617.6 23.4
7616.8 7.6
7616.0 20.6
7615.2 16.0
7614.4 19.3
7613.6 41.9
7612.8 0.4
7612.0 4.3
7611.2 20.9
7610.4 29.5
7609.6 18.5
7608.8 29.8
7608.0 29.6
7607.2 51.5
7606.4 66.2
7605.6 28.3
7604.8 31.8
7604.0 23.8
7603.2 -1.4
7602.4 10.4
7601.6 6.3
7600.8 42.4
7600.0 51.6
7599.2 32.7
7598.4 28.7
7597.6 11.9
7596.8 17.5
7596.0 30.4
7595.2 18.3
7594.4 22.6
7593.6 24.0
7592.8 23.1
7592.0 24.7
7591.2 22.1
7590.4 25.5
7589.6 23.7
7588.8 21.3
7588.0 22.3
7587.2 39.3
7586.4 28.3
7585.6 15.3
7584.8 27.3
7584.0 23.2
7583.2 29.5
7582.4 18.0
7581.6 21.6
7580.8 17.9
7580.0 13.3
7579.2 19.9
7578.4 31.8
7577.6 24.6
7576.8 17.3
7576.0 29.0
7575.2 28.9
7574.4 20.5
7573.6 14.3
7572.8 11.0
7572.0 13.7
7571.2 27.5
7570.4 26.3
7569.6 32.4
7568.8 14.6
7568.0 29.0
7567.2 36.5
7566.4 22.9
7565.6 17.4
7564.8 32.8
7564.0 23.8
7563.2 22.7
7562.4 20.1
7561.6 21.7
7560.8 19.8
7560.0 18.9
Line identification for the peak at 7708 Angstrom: [S II] 6716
